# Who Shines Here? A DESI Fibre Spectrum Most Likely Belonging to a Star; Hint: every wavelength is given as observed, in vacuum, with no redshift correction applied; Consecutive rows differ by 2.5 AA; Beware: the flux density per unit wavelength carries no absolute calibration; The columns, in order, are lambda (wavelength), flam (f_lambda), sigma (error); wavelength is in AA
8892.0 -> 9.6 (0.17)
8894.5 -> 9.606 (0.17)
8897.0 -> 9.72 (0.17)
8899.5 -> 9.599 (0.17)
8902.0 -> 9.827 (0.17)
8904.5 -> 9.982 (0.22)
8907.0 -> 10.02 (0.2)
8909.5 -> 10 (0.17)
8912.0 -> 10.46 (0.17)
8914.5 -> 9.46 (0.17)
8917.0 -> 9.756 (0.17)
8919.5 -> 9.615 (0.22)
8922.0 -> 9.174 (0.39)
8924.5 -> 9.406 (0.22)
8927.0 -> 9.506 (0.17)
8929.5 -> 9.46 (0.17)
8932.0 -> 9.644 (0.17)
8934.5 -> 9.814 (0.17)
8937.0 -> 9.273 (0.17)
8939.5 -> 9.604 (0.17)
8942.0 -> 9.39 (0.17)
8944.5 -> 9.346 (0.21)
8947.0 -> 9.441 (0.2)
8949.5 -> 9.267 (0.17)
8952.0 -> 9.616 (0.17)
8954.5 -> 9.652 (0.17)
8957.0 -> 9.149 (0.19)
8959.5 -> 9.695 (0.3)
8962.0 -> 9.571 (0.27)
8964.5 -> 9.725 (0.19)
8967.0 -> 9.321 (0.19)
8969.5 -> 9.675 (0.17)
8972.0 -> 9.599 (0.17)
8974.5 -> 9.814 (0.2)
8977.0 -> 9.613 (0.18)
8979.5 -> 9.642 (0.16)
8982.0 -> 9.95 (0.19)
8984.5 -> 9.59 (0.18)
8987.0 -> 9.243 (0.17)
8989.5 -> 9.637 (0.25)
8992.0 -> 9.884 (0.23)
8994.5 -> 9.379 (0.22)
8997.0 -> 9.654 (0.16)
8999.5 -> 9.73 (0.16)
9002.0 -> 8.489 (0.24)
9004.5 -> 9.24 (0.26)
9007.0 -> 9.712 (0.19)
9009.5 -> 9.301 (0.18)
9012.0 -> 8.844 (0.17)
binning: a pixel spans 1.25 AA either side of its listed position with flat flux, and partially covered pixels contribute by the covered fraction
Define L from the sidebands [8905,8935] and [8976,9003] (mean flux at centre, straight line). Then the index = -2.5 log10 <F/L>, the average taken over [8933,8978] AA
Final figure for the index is 0.01 mag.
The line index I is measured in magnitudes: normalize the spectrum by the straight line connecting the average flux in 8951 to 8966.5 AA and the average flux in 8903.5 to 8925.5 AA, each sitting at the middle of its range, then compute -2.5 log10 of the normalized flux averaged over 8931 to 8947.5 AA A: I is 0.02 mag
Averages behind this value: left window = 9.77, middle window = 9.5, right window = 9.56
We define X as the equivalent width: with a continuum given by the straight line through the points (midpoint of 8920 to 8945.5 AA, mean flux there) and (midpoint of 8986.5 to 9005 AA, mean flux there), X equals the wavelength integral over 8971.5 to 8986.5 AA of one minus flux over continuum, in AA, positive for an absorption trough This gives -0.4 AA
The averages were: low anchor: 9.47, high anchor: 9.42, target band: 9.68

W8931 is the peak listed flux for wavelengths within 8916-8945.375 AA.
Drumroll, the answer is 9.814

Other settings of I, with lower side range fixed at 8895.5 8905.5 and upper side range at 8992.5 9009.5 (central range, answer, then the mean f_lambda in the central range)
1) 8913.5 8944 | 0.02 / 9.5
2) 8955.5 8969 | 0.00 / 9.51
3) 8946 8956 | 0.01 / 9.49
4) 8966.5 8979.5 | -0.01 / 9.62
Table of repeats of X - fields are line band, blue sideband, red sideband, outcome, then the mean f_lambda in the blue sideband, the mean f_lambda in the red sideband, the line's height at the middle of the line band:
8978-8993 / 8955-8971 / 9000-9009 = -0.5 AA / 9.53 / 9.21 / 9.36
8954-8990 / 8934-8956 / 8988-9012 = -0.6 AA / 9.47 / 9.41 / 9.44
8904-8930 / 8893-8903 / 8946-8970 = -0.2 AA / 9.68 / 9.51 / 9.63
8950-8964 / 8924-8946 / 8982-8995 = 0.0 AA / 9.5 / 9.6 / 9.54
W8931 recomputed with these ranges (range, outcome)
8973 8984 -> 9.95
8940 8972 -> 9.725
